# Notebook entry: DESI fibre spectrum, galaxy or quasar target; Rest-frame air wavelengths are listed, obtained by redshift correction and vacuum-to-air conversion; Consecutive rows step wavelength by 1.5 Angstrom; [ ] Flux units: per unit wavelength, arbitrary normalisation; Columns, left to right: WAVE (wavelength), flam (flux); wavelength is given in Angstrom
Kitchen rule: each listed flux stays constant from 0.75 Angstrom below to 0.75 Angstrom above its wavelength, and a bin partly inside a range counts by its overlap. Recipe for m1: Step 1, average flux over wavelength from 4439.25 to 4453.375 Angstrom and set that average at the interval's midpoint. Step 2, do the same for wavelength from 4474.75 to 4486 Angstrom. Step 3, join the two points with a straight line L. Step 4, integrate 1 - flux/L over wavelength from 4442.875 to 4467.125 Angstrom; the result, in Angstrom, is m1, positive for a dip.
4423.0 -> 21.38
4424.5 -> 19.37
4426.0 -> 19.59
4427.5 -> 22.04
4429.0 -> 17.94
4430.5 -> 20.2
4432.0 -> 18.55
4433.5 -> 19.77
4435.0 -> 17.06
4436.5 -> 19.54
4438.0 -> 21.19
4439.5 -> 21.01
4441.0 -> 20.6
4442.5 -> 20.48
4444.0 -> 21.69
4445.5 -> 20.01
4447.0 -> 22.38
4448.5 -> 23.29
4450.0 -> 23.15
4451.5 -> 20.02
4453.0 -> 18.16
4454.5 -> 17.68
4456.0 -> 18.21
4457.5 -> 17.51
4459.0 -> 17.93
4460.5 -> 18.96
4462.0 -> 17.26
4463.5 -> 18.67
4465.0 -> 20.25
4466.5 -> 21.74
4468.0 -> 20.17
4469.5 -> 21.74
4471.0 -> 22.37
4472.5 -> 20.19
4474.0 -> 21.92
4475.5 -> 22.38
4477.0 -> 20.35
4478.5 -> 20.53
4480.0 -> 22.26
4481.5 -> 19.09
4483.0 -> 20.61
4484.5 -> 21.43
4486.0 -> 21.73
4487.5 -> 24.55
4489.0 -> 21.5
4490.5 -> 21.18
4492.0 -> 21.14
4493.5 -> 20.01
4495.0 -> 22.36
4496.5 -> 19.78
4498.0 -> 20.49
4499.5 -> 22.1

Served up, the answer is 1.5 Angstrom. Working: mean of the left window 21.2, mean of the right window 21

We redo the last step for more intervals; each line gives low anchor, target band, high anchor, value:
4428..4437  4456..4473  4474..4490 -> 0.8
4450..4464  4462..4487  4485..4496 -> -0.9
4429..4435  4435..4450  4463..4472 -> -1.1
